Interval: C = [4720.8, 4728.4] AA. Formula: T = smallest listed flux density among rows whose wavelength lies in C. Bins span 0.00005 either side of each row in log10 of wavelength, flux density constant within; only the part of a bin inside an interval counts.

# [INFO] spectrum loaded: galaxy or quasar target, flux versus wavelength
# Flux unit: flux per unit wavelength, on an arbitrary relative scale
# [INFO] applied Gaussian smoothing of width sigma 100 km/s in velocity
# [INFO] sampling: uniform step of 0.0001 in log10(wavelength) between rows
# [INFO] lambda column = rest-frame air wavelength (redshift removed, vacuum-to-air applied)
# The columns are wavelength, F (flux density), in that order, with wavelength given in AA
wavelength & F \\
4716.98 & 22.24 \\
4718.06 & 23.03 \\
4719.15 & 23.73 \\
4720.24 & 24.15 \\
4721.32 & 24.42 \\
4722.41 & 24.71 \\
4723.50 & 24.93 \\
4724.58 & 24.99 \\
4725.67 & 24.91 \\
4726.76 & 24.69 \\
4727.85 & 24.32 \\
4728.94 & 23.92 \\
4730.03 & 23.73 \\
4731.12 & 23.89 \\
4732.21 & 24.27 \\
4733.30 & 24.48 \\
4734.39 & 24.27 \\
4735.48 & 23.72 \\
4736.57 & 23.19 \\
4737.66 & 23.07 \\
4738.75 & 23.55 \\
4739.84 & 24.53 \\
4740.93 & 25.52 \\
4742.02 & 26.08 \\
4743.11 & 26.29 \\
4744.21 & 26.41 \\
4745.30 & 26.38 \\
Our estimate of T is 24.32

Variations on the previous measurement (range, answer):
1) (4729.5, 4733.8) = 23.73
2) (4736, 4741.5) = 23.07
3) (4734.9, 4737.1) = 23.19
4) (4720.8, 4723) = 24.42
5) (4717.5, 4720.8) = 23.03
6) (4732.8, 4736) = 23.72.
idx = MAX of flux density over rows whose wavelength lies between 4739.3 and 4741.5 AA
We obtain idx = 25.52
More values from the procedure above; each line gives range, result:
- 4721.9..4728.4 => 24.99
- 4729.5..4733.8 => 24.48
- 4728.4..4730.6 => 23.92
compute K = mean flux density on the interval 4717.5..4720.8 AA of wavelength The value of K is 23.7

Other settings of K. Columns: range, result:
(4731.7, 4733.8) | 24.4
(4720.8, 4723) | 24.5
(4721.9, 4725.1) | 24.9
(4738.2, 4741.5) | 24.6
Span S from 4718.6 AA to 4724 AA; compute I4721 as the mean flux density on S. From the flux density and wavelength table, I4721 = 24.4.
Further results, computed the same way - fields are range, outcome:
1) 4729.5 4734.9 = 24.1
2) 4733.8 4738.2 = 23.6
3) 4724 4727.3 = 24.9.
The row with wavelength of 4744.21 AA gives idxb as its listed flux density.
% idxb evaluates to 26.41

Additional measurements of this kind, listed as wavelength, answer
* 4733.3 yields 24.48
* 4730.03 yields 23.73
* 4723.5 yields 24.93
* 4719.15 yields 23.73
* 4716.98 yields 22.24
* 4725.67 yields 24.91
